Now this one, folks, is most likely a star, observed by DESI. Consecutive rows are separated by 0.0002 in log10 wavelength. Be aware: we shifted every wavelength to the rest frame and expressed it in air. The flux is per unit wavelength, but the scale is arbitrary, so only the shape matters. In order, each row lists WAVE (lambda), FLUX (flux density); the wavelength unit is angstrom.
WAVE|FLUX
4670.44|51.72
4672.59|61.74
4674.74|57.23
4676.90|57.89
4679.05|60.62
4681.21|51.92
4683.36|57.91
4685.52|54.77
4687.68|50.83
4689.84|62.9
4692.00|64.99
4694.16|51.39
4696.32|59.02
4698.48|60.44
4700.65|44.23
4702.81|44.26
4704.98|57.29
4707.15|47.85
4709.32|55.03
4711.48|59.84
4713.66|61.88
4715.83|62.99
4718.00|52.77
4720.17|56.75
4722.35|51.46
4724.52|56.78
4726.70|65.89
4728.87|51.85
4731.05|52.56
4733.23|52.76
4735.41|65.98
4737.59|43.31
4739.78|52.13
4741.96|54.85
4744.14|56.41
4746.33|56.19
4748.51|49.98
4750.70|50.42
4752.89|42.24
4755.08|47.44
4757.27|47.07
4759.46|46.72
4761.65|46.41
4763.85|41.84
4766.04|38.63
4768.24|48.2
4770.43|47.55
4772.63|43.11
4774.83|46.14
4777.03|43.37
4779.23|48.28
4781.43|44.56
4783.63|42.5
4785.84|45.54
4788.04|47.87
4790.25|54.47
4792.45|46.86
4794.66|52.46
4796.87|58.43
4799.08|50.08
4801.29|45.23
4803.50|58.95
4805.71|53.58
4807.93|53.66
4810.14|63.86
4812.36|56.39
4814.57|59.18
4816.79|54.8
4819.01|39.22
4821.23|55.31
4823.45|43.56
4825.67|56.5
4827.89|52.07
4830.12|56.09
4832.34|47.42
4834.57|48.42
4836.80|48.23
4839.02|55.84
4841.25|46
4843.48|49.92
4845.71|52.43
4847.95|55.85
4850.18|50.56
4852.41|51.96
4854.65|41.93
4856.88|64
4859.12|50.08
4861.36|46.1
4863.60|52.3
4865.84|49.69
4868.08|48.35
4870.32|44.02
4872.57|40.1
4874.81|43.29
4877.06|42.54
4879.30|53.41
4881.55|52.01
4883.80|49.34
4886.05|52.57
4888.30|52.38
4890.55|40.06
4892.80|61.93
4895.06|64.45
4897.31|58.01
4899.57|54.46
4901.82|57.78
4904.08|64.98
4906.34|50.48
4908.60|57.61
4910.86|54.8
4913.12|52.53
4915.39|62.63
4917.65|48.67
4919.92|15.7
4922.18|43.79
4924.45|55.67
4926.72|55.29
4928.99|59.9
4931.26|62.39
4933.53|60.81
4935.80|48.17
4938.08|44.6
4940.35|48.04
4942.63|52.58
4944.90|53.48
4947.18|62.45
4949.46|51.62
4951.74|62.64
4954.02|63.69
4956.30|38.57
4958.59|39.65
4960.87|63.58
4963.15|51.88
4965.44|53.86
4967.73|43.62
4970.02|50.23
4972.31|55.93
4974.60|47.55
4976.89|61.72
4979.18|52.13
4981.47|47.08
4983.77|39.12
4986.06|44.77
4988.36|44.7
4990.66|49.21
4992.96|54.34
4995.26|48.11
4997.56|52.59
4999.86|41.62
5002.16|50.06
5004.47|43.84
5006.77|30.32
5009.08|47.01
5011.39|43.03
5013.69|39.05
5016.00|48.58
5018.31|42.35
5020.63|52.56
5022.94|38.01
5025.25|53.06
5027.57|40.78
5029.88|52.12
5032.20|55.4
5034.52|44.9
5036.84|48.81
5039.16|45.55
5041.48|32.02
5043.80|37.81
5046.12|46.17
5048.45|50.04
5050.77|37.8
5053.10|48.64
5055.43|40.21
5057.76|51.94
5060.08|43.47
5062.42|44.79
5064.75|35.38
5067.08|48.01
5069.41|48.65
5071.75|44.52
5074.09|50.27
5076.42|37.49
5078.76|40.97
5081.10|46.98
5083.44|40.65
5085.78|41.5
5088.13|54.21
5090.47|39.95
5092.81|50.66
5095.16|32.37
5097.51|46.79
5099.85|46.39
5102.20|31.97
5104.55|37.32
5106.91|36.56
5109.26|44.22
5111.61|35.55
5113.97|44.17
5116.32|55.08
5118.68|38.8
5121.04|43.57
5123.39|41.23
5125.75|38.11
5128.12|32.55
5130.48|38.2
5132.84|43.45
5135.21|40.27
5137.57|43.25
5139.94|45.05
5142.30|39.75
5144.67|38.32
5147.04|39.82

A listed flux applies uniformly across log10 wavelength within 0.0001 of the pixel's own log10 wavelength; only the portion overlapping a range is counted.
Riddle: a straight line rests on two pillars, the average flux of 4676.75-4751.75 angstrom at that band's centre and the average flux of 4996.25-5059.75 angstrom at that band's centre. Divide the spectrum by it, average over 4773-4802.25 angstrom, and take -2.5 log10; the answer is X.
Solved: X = 0.104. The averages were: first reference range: 55.3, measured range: 48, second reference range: 45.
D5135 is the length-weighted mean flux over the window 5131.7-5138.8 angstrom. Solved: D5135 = 42.3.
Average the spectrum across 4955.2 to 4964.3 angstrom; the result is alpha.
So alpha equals 48.5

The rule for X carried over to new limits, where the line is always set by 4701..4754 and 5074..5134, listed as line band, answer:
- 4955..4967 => -0.07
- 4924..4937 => -0.20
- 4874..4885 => 0.02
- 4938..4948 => -0.12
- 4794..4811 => -0.06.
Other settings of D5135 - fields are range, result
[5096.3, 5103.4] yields 41.7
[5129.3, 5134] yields 40.8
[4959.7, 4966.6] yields 56.4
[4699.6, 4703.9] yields 44.3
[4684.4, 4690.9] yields 56.1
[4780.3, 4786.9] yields 44.2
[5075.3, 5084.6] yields 41.5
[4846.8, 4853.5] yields 52.8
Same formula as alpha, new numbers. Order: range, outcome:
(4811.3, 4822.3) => 53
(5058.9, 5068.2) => 42.9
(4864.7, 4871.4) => 47.4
